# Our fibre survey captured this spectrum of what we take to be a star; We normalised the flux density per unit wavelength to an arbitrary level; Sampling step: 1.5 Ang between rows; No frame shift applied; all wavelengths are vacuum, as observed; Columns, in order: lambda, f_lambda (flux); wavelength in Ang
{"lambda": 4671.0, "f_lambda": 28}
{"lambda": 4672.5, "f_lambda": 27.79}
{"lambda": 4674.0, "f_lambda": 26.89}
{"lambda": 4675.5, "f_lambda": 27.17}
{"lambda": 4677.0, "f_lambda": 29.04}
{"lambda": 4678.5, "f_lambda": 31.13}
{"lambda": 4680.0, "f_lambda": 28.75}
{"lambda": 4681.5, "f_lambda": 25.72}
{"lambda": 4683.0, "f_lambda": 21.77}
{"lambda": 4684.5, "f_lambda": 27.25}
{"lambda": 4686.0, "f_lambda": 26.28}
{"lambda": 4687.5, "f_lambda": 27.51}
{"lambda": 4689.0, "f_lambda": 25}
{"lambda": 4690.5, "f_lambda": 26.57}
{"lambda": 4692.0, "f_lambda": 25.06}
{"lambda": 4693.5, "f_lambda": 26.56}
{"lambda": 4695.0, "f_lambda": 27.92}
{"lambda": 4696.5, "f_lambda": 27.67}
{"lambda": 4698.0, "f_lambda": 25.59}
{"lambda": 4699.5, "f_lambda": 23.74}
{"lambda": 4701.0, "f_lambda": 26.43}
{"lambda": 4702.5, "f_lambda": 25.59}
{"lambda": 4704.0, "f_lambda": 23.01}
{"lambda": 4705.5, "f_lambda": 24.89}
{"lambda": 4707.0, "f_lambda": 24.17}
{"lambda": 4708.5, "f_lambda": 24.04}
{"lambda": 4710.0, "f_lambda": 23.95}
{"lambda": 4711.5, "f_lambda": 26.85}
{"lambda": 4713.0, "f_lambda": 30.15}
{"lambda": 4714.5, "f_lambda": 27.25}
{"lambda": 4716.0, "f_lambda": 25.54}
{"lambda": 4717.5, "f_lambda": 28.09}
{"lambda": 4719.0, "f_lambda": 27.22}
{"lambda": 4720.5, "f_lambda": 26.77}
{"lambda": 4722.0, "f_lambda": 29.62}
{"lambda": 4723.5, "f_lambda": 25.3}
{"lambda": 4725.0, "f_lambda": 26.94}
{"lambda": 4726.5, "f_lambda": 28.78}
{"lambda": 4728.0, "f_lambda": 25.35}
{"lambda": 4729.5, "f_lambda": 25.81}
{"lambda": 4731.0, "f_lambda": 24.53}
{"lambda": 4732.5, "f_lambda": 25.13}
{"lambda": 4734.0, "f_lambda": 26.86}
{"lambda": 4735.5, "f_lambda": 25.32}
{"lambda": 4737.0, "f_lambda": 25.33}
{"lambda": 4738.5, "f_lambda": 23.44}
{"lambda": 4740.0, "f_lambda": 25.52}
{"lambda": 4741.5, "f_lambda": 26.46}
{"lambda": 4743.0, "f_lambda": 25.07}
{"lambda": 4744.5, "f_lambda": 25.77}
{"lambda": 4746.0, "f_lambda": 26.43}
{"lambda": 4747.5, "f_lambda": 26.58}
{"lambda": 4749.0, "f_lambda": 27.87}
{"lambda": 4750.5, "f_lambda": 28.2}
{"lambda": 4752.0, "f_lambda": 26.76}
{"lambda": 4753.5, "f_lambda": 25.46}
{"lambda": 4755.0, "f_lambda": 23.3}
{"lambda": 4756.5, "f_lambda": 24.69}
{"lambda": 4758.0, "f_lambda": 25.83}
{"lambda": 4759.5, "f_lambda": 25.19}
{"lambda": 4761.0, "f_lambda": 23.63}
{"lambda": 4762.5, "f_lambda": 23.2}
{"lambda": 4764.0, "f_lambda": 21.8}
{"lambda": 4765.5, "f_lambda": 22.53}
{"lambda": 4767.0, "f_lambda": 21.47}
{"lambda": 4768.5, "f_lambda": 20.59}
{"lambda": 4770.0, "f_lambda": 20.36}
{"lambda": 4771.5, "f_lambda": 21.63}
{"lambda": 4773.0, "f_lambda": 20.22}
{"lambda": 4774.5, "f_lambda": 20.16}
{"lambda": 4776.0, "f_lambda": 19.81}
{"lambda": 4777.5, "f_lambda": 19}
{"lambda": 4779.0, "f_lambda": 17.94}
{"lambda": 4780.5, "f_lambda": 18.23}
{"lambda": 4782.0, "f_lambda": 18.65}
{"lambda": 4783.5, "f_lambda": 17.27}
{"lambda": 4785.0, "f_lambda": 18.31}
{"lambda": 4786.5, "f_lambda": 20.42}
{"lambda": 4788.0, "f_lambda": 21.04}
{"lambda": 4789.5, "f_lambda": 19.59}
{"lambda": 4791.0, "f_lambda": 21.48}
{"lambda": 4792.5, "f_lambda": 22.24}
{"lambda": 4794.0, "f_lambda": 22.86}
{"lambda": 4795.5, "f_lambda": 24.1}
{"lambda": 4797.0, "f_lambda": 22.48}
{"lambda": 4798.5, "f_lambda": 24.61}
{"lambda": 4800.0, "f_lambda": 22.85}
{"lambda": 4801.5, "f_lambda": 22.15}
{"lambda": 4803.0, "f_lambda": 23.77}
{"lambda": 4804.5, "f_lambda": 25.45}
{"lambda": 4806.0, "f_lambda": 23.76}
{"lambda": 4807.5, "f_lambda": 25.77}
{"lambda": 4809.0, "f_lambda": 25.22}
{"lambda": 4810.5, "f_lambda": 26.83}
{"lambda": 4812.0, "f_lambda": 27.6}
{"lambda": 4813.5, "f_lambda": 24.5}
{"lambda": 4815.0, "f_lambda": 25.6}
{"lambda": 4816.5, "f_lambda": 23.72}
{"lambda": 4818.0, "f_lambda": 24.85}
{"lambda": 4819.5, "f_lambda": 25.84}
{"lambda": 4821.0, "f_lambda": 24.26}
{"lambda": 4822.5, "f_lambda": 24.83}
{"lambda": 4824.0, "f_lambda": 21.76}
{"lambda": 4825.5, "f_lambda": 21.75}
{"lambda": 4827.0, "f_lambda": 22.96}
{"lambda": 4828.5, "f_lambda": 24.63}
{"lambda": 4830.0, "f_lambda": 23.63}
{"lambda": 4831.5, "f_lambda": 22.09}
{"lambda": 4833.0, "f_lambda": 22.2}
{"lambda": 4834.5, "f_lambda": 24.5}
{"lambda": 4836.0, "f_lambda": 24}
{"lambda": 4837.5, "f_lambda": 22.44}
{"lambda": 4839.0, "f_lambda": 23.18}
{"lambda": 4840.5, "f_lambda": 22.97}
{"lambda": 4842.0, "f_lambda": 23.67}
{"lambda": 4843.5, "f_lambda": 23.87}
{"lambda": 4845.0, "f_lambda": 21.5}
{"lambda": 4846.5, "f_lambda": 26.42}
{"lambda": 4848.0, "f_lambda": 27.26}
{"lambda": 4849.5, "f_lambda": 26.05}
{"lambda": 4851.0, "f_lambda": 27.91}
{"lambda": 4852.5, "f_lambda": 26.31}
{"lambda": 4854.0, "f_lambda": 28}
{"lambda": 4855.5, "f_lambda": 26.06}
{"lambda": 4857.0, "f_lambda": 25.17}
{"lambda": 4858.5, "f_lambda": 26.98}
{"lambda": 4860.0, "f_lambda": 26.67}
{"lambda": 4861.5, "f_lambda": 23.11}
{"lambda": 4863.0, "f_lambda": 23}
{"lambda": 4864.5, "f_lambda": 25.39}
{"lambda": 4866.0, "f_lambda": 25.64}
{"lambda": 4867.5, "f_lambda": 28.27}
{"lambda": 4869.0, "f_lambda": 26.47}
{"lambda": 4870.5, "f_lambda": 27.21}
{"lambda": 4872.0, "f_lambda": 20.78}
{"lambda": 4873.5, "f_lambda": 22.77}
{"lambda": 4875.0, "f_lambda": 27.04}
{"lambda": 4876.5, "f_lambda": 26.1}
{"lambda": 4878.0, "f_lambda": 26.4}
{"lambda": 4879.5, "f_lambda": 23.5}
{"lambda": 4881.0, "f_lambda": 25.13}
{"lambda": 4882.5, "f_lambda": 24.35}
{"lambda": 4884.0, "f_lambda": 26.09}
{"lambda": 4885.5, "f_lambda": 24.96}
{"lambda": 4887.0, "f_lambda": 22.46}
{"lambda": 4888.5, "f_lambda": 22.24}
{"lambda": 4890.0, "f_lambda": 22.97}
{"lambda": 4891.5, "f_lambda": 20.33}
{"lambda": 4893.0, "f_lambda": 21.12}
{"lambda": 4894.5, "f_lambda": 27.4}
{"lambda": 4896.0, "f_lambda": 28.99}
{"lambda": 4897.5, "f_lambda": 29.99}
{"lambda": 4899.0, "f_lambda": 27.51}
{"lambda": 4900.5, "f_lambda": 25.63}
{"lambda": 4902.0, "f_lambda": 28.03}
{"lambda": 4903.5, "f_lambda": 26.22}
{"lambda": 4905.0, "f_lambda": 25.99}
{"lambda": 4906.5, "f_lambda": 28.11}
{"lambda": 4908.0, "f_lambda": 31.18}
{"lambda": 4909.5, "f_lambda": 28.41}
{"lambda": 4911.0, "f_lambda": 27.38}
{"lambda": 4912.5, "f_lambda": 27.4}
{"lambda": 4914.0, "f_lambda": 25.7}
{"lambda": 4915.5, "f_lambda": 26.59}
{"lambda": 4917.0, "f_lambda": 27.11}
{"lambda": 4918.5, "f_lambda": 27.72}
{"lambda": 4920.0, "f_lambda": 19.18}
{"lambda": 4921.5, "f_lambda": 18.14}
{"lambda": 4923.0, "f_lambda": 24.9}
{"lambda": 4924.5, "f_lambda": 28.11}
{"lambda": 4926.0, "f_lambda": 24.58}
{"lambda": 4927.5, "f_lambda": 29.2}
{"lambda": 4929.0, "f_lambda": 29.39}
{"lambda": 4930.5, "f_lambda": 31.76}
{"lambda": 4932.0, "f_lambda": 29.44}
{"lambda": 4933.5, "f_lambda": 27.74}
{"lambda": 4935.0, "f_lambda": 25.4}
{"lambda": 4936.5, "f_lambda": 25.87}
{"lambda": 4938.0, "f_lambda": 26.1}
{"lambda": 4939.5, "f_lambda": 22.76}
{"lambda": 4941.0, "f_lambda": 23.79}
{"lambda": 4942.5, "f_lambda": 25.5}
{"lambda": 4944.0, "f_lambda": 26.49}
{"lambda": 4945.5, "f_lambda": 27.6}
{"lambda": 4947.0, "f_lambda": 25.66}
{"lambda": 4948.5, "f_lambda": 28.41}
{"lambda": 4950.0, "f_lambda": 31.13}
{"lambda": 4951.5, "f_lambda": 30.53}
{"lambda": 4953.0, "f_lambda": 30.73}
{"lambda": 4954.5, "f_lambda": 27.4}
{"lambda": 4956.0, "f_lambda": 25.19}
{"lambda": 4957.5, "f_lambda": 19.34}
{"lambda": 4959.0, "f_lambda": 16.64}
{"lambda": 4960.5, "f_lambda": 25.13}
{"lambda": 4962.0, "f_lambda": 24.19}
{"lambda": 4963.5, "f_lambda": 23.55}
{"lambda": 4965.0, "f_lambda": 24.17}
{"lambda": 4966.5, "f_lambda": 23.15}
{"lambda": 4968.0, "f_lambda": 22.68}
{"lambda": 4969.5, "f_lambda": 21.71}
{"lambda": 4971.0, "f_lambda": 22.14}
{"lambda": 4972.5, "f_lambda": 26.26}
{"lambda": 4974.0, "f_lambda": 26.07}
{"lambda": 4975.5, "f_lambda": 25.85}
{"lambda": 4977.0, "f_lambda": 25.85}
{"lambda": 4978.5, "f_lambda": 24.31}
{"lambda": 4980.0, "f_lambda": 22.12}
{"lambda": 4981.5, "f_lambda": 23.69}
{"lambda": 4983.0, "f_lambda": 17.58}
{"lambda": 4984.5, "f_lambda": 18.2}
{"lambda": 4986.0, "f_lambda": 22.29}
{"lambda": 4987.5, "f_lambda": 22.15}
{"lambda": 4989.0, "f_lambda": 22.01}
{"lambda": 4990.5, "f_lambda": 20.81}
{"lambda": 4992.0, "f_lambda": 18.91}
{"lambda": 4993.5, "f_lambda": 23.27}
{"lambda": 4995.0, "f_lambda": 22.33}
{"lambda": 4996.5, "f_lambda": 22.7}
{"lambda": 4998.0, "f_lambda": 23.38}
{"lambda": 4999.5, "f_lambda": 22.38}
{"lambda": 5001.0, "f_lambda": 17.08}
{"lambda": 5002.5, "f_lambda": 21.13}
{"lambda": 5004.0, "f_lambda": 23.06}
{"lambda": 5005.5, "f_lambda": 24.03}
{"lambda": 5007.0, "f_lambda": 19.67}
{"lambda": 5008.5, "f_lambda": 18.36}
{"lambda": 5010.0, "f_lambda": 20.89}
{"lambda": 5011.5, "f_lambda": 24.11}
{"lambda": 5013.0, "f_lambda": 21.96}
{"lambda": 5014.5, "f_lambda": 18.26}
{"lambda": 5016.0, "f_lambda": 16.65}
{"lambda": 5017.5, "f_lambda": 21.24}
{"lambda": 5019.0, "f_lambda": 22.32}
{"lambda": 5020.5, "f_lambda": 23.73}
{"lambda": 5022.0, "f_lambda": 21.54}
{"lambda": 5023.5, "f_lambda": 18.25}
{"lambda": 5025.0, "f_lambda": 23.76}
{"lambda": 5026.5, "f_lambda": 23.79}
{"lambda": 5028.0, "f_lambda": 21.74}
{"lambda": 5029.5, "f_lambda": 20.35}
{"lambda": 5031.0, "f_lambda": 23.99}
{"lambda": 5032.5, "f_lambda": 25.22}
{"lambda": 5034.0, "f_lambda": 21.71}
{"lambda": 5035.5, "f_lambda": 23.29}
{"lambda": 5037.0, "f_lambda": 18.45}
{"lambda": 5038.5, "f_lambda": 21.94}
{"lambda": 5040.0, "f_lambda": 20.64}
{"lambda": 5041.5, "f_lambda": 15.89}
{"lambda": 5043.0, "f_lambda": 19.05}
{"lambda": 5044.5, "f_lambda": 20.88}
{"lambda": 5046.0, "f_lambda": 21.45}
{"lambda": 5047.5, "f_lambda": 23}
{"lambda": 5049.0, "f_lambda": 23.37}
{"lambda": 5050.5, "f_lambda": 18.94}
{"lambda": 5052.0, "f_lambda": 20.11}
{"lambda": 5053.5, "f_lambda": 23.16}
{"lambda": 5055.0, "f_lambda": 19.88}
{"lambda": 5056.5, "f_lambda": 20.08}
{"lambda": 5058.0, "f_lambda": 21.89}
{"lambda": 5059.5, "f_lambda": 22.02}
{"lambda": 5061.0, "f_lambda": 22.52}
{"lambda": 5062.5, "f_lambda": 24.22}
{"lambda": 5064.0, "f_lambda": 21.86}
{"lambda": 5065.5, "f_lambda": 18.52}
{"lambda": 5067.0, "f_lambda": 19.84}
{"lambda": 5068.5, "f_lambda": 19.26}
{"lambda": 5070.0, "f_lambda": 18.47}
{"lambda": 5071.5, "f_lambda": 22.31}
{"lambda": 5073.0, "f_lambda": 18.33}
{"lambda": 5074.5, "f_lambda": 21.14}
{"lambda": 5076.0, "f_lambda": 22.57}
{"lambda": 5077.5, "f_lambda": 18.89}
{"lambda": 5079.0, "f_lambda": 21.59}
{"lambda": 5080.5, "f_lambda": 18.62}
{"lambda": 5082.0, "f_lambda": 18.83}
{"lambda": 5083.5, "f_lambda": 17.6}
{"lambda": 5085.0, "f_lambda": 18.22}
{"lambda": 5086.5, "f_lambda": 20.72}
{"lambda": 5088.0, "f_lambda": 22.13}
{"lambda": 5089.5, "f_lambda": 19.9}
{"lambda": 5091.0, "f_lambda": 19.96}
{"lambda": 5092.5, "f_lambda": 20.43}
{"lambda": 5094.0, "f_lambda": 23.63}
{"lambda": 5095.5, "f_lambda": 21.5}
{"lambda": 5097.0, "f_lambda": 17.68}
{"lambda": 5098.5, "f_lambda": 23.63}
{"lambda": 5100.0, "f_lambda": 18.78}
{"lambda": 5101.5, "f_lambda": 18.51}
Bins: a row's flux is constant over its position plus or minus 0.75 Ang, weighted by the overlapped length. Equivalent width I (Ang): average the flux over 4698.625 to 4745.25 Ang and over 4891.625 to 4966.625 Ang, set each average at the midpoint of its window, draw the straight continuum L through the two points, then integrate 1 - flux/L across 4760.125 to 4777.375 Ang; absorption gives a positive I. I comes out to 3.1 Ang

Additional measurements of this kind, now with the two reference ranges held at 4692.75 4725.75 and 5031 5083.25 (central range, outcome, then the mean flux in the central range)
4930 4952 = -4.4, 27.1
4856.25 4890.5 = -1.8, 24.9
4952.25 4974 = -1.5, 23.8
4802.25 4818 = -0.3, 25.2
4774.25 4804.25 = 4.9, 20.9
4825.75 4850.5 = 0.4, 23.8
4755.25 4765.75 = 0.6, 23.9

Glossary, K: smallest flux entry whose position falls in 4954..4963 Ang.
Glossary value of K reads 16.64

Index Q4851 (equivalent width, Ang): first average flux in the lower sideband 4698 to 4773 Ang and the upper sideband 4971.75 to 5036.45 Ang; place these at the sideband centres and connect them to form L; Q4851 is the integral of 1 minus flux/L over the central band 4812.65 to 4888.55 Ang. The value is -2.6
